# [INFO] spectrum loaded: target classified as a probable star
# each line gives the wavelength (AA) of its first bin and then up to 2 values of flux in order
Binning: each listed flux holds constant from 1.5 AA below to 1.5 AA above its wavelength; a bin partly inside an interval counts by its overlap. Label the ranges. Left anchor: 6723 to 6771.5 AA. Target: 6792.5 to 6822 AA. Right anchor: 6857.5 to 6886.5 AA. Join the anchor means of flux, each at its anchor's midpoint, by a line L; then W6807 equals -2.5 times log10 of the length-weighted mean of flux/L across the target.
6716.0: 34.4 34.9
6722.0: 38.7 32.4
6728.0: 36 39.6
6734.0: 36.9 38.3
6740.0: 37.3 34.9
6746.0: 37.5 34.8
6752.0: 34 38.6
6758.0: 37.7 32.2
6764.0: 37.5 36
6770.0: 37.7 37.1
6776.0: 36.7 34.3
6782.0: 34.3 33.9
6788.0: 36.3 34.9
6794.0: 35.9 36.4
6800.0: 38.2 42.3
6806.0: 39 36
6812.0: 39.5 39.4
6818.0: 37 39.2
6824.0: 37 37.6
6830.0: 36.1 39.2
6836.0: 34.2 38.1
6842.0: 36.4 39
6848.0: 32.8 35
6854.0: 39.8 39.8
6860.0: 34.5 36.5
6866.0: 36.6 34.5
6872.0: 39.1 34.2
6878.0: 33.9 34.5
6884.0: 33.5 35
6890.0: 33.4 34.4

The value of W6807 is -0.07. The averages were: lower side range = 36.4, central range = 38.3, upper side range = 35.4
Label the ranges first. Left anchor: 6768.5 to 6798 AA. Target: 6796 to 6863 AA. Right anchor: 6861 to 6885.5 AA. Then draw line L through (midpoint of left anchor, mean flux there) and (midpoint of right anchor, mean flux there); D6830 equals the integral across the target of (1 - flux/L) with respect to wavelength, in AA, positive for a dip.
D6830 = -3.8 AA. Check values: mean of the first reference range 35.7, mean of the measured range 37.6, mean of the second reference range 35.3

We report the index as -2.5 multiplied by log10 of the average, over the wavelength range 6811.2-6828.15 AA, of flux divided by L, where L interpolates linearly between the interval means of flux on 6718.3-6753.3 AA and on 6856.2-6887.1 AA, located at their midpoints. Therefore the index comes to -0.070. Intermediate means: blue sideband 36.3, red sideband 35.6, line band 38.2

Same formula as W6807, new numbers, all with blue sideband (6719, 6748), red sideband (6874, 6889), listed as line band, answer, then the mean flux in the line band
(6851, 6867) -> -0.080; 37.2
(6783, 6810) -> -0.040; 37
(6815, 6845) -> -0.070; 37.4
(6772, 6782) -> 0.008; 35.7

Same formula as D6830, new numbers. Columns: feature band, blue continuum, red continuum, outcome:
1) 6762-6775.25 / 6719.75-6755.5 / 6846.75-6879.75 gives -0.18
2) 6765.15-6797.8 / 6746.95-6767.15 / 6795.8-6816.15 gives 1.31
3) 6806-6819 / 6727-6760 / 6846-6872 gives -0.55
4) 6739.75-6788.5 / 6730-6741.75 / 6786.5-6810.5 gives 2.29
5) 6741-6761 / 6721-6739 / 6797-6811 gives 0.78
